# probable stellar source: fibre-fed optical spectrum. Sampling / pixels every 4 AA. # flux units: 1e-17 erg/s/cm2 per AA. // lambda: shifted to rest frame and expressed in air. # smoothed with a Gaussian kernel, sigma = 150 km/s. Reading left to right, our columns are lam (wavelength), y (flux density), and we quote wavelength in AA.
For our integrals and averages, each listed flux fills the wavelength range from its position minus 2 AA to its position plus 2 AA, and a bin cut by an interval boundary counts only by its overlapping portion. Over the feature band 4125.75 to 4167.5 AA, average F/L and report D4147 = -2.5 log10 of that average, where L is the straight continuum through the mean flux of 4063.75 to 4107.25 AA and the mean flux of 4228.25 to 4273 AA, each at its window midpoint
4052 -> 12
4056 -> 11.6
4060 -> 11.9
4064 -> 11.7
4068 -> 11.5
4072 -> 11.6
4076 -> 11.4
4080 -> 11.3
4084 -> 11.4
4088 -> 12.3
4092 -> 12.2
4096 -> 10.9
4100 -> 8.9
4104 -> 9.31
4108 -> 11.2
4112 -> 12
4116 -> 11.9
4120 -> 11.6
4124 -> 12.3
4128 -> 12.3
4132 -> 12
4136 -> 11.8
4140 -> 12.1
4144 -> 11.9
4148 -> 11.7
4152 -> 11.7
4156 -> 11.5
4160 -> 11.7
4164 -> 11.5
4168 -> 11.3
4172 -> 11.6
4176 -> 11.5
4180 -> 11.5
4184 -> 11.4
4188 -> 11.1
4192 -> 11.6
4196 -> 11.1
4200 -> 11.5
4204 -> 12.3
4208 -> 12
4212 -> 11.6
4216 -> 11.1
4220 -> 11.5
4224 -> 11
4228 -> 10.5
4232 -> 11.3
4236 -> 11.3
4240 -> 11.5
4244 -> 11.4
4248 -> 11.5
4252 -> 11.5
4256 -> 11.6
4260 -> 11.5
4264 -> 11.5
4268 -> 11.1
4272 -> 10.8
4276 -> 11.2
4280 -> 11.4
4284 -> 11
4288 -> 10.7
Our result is -0.06 mag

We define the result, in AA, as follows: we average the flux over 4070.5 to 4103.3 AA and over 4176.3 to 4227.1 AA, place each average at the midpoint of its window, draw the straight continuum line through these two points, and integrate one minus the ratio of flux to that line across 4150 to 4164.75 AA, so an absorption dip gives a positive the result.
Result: -0.3 AA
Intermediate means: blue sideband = 11.2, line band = 11.6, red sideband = 11.5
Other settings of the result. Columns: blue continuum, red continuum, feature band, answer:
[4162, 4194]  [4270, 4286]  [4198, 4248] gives -0.6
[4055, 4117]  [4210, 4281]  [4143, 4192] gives -1.0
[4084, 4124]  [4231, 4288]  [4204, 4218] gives -0.5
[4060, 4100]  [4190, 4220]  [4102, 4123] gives 0.5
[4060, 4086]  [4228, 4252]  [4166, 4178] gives -0.1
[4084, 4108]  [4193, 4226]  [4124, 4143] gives -1.8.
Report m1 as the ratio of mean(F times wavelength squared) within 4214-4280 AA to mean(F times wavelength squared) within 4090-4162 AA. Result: 1.0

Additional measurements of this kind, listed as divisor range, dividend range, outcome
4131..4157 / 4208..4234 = 0.99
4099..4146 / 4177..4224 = 1.04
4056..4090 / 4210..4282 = 1.05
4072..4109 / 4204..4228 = 1.10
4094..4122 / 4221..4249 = 1.10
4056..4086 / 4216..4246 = 1.05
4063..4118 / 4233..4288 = 1.09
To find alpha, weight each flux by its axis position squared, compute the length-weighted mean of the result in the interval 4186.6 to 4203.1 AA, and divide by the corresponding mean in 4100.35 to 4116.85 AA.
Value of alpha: 1.10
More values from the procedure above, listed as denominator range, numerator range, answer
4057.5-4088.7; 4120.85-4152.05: 1.06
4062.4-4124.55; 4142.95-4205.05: 1.06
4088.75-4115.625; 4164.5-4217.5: 1.10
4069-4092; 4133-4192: 1.04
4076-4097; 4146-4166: 1.03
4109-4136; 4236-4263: 1.02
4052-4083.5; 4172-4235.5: 1.05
